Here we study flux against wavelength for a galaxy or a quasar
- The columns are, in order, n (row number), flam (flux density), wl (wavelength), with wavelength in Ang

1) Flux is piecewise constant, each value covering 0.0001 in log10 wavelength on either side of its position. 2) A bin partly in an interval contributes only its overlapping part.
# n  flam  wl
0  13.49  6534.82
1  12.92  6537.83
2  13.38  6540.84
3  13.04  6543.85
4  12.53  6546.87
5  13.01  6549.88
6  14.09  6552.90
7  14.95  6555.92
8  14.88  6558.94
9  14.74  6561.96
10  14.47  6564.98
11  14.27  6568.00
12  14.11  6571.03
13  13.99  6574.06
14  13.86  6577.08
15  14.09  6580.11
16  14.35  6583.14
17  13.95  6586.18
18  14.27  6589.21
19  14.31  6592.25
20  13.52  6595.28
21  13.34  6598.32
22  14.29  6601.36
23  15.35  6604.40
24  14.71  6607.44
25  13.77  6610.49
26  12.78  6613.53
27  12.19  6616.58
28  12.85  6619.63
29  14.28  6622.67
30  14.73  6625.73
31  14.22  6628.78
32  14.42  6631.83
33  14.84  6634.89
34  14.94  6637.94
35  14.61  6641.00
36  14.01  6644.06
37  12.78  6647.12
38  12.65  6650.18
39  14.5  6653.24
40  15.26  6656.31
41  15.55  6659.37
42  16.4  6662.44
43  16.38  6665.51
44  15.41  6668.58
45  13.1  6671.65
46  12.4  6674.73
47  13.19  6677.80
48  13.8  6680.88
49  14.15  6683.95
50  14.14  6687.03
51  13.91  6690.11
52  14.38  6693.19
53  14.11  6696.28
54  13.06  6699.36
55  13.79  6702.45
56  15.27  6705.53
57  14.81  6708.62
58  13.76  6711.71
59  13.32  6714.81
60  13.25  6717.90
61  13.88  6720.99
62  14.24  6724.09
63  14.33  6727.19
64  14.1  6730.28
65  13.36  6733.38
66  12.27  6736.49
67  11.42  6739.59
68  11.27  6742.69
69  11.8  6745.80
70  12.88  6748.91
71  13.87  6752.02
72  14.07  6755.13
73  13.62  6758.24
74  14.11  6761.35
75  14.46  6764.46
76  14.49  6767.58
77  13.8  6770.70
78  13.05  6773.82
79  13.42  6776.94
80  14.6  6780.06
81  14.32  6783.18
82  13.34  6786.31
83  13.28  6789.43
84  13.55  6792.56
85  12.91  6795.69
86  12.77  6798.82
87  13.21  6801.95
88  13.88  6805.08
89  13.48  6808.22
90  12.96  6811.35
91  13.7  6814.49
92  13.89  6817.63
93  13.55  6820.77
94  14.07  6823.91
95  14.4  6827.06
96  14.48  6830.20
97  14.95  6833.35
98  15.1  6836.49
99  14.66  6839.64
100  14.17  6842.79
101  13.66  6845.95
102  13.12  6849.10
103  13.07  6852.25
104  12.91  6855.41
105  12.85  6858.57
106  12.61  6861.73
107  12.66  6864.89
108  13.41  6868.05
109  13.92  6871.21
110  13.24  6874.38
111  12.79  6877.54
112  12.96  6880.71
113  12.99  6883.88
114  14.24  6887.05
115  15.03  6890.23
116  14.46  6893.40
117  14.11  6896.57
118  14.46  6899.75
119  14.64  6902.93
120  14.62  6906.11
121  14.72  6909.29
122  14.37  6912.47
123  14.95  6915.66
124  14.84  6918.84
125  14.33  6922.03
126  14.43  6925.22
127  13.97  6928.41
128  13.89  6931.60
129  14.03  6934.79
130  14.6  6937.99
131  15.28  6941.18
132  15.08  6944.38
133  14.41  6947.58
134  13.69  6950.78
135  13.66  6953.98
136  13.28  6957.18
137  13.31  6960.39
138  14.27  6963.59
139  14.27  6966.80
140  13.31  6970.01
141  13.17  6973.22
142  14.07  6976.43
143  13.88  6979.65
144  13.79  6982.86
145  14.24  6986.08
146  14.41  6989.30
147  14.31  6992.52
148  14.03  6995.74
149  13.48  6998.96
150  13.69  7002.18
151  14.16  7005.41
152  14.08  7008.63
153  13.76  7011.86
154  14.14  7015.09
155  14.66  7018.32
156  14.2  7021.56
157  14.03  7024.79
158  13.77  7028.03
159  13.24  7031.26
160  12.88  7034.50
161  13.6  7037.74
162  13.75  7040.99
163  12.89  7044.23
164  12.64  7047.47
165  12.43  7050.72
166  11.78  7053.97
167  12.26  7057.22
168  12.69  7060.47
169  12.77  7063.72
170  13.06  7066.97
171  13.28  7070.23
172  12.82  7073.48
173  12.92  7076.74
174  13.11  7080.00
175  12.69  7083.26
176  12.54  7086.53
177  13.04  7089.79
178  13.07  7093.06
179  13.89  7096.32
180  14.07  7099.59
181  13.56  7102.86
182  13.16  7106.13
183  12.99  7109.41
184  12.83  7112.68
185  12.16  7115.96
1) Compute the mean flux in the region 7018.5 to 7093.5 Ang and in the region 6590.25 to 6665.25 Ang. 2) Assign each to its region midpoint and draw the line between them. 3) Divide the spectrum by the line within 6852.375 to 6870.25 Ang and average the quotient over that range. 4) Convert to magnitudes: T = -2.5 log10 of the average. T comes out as 0.05 mag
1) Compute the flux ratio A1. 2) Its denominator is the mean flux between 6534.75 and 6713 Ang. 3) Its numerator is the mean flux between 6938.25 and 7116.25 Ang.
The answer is 0.96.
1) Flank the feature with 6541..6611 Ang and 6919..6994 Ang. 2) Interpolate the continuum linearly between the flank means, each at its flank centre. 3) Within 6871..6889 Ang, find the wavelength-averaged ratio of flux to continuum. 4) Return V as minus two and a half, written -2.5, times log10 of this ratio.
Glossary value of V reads 0.06 mag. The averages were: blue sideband 14.1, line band 13.3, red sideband 14.1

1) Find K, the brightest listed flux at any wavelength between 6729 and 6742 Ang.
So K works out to 14.1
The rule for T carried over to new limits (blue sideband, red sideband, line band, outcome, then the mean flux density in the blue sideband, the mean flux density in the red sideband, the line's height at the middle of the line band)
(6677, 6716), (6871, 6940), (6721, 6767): 0.057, 14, 14.2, 14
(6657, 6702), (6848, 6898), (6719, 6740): 0.046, 14.3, 13.4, 14.1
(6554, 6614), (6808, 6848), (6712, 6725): 0.039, 14.2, 14.1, 14.2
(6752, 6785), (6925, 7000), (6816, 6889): 0.028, 14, 14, 14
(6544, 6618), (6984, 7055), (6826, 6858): -0.017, 14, 13.7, 13.8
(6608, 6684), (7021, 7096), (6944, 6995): -0.053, 14.1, 13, 13.3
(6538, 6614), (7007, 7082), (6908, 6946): -0.086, 14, 13.2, 13.4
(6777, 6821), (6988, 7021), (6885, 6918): -0.057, 13.5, 14.1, 13.8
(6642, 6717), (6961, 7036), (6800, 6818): 0.046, 14.2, 13.9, 14.1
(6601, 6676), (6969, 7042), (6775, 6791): 0.025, 14.3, 13.9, 14.1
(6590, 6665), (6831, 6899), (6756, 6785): -0.007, 14.2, 13.7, 13.9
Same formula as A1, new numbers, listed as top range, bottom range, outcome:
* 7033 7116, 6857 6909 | 0.95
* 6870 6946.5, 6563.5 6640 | 1.01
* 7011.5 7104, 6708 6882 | 0.98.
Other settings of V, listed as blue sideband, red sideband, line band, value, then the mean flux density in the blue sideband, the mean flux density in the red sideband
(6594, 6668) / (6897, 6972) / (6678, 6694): 0.02 mag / 14.3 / 14.3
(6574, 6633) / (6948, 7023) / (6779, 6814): 0.04 mag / 14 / 13.9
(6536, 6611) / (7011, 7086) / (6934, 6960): -0.07 mag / 14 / 13.2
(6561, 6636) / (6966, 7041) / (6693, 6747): 0.04 mag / 14.1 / 13.9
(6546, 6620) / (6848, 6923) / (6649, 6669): -0.09 mag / 14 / 13.8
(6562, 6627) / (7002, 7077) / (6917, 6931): -0.07 mag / 14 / 13.3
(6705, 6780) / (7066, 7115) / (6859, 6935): -0.05 mag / 13.5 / 13.1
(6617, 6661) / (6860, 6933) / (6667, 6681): 0.05 mag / 14.2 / 14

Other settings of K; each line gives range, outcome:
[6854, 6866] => 12.91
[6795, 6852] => 15.1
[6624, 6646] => 14.94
